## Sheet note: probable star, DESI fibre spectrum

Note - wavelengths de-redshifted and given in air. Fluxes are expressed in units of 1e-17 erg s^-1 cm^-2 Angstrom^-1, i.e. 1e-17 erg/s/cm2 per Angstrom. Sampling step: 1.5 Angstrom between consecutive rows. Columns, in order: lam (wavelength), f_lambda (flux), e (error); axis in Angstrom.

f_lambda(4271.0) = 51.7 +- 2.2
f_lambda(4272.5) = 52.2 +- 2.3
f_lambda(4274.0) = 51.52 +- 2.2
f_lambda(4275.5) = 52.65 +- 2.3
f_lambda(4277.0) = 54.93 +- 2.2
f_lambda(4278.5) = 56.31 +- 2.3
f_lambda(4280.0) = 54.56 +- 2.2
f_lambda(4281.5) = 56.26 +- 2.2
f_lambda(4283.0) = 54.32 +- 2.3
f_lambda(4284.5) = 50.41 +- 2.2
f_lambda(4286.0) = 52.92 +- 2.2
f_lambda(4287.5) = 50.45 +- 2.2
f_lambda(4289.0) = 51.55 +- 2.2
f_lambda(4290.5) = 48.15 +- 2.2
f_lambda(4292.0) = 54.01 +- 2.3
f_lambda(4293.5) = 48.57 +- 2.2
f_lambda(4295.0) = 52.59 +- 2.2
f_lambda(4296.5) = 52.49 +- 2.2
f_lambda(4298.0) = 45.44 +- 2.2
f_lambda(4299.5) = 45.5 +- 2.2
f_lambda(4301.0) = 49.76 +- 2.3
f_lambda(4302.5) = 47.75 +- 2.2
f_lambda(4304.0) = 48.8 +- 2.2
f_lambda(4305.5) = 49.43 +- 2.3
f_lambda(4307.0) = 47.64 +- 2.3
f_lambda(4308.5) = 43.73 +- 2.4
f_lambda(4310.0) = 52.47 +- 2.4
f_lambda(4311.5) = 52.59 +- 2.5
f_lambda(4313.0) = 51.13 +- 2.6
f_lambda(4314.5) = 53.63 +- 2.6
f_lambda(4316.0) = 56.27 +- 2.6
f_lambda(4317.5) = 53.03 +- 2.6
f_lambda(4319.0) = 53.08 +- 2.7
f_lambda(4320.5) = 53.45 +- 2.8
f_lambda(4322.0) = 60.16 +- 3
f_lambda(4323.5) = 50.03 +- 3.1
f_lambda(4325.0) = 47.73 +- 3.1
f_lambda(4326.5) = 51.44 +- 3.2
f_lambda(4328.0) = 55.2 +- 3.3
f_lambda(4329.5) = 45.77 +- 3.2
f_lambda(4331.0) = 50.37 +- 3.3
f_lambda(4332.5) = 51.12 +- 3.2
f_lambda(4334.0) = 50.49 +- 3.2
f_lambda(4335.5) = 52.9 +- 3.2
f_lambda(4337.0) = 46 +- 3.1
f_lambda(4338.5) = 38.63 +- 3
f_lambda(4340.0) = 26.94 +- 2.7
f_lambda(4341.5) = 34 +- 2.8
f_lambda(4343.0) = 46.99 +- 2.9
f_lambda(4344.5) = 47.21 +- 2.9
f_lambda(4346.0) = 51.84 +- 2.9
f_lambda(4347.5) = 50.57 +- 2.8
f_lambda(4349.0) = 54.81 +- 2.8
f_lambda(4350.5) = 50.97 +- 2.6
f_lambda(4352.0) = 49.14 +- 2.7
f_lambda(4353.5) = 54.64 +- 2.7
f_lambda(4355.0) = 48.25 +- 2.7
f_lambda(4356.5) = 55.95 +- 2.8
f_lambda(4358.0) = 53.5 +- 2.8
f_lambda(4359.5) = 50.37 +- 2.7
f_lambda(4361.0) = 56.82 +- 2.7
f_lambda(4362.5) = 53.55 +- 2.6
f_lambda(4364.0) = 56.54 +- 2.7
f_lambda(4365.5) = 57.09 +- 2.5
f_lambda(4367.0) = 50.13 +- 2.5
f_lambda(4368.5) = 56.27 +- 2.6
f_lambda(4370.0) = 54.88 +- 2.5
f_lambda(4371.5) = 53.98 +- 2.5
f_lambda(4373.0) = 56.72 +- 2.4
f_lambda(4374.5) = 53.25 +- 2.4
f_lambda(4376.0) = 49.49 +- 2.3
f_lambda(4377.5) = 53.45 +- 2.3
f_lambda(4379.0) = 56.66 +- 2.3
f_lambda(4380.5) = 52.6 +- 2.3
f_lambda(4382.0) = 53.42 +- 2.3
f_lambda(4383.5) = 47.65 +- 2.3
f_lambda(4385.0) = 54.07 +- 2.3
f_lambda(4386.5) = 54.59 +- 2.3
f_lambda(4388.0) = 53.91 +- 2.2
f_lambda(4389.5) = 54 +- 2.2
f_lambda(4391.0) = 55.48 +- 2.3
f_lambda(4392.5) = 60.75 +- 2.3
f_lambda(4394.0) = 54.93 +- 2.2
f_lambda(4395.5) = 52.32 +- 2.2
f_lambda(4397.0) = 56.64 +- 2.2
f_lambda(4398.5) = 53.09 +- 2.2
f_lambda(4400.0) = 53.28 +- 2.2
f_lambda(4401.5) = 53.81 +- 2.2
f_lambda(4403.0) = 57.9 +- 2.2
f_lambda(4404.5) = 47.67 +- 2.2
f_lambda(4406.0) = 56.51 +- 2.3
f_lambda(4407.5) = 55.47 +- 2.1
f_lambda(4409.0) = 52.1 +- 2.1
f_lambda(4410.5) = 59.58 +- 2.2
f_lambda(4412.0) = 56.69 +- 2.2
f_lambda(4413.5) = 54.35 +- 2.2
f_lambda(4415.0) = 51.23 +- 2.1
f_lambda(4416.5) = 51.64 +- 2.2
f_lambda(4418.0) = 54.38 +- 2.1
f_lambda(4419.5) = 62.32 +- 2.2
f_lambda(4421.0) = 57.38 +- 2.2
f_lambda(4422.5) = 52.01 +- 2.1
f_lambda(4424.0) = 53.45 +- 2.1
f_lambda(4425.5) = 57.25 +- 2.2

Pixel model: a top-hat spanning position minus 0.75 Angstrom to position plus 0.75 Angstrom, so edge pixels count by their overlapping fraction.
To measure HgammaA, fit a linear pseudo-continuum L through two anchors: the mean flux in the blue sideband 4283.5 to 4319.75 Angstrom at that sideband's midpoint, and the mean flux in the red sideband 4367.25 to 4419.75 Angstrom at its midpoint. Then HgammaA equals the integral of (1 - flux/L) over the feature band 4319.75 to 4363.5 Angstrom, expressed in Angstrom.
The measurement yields 2.1 Angstrom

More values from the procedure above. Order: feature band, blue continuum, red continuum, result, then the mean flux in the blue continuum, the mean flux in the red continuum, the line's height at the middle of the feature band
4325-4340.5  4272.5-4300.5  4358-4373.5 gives 1.8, 51.8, 54.5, 53.4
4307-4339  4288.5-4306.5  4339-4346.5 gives -4.5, 49.4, 41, 44.7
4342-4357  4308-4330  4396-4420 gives 0.7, 52.1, 54.7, 53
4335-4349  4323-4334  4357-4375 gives 2.0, 50.3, 54.5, 51.8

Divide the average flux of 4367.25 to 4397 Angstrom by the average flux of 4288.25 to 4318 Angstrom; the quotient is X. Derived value 1.08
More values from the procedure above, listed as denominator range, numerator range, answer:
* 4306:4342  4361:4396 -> 1.10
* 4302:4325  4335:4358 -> 0.92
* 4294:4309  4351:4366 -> 1.11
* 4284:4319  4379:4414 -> 1.08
